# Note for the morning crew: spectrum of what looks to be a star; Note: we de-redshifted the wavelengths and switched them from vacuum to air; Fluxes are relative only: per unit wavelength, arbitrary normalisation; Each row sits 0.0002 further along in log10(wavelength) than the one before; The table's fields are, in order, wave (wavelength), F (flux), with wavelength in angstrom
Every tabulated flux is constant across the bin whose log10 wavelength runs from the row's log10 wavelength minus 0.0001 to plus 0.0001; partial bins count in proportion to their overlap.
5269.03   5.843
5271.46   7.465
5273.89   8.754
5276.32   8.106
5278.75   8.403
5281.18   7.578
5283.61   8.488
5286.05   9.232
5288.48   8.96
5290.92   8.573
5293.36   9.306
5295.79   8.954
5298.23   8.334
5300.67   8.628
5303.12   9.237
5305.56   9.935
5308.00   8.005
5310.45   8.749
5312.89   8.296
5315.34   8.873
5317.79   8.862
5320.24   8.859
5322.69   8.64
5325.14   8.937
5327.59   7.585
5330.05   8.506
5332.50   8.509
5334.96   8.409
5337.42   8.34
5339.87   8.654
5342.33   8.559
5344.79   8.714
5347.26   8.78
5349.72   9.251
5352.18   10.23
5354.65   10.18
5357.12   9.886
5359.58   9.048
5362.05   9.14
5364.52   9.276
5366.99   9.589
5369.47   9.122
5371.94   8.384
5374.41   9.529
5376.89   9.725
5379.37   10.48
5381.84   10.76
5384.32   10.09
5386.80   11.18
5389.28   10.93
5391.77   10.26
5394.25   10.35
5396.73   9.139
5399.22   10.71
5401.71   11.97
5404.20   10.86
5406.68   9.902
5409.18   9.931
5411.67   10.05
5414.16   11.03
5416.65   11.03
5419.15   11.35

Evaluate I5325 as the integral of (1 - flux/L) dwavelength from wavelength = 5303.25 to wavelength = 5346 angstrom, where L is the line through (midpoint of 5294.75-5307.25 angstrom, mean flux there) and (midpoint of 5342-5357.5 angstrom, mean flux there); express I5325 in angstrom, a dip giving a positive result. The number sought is 2.5 angstrom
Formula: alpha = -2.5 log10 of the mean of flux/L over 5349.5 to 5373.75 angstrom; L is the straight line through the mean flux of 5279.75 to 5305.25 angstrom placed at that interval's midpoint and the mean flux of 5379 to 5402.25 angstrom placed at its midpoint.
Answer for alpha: 0.07 mag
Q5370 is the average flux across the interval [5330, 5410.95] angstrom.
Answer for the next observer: 9.67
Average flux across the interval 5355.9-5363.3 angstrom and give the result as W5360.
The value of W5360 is 9.36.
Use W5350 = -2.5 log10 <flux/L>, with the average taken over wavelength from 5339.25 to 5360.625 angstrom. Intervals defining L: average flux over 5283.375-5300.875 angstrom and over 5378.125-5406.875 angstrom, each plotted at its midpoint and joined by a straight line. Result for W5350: 0.06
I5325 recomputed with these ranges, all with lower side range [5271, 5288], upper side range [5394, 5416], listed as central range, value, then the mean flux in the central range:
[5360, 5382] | 0.9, 9.48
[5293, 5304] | -0.2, 8.85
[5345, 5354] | 0.1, 9.38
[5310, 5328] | 0.8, 8.64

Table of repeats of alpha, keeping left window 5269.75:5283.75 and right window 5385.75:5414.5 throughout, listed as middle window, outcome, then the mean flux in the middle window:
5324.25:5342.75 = 0.091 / 8.42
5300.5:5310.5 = -0.044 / 8.95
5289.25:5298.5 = -0.061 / 8.85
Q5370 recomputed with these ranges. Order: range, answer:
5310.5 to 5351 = 8.62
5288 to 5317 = 8.82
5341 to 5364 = 9.31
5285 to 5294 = 8.99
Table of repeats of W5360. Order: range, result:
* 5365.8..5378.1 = 9.26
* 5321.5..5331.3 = 8.42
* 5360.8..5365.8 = 9.21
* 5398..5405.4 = 11.2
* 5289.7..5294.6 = 8.95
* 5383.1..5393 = 10.6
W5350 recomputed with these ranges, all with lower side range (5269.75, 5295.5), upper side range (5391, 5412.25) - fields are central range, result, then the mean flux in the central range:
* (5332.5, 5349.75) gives 0.093 mag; 8.62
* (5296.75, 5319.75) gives 0.011 mag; 8.77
